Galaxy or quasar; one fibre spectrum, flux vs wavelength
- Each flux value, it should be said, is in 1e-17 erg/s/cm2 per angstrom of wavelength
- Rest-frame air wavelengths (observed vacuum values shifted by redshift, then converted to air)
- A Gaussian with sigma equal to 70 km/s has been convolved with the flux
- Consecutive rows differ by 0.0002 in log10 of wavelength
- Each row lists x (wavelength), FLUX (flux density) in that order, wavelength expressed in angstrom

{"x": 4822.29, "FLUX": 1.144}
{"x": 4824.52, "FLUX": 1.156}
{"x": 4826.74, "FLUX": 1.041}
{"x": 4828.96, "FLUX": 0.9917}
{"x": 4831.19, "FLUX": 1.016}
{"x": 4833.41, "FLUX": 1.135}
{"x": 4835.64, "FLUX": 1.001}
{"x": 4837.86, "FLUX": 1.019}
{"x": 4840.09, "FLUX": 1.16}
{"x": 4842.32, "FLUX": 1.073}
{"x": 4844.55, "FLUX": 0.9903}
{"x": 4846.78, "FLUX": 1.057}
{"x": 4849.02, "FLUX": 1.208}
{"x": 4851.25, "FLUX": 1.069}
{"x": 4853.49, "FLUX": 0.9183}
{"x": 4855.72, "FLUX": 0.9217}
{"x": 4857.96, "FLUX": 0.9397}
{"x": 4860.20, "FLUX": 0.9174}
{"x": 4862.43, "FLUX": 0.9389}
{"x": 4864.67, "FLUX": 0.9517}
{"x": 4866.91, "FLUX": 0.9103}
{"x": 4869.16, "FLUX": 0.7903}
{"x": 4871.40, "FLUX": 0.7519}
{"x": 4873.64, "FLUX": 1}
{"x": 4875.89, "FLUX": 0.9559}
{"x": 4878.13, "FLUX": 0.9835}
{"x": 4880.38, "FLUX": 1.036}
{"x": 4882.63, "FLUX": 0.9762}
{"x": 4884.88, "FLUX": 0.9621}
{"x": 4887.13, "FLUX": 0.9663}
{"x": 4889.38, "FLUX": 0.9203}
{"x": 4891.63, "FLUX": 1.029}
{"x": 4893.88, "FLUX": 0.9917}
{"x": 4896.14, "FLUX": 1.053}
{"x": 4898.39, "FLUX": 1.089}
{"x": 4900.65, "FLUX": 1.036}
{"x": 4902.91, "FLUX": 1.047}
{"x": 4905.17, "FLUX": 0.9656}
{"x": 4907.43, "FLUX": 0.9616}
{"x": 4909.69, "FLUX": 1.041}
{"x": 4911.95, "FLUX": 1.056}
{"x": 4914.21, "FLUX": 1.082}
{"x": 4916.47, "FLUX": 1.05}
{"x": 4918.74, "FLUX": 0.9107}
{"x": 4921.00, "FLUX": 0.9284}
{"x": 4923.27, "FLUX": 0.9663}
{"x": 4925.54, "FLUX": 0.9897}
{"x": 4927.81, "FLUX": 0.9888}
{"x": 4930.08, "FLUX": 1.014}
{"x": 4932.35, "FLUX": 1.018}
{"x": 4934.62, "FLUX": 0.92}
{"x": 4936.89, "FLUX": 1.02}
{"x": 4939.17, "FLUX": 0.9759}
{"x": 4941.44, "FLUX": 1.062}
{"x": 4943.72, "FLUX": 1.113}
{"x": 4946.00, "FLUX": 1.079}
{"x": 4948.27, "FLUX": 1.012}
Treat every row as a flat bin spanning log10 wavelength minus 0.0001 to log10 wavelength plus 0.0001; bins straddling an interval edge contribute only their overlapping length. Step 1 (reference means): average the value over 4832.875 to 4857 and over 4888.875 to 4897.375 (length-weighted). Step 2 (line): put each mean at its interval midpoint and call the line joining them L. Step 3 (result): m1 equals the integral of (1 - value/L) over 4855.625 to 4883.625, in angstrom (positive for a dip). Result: 2.7 angstrom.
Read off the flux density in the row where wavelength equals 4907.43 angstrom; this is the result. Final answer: 0.9616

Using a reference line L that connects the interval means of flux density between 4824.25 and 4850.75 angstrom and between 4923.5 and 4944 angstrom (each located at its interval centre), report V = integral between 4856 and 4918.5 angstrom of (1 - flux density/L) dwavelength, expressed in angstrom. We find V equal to 3.53 angstrom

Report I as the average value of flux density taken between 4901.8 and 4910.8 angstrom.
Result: 1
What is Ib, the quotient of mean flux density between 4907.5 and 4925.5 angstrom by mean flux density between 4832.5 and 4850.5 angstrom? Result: 0.93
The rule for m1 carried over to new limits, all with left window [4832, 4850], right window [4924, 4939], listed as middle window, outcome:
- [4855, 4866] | 1.3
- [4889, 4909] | 0.1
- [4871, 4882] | 0.9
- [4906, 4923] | 0.1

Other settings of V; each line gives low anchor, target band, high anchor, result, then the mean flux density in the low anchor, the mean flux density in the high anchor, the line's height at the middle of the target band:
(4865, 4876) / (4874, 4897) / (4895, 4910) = -1.0 angstrom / 0.879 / 1.03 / 0.948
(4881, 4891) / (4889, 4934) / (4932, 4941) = -1.5 angstrom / 0.964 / 0.987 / 0.976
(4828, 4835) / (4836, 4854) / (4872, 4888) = -0.7 angstrom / 1.05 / 0.976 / 1.03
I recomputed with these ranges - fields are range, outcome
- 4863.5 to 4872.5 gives 0.851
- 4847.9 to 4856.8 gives 1.03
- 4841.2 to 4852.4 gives 1.08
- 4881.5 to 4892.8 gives 0.971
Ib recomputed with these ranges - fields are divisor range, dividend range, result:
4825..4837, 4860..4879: 0.87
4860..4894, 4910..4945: 1.07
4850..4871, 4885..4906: 1.09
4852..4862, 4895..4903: 1.13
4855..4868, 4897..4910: 1.10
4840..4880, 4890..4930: 1.04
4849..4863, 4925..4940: 1.02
